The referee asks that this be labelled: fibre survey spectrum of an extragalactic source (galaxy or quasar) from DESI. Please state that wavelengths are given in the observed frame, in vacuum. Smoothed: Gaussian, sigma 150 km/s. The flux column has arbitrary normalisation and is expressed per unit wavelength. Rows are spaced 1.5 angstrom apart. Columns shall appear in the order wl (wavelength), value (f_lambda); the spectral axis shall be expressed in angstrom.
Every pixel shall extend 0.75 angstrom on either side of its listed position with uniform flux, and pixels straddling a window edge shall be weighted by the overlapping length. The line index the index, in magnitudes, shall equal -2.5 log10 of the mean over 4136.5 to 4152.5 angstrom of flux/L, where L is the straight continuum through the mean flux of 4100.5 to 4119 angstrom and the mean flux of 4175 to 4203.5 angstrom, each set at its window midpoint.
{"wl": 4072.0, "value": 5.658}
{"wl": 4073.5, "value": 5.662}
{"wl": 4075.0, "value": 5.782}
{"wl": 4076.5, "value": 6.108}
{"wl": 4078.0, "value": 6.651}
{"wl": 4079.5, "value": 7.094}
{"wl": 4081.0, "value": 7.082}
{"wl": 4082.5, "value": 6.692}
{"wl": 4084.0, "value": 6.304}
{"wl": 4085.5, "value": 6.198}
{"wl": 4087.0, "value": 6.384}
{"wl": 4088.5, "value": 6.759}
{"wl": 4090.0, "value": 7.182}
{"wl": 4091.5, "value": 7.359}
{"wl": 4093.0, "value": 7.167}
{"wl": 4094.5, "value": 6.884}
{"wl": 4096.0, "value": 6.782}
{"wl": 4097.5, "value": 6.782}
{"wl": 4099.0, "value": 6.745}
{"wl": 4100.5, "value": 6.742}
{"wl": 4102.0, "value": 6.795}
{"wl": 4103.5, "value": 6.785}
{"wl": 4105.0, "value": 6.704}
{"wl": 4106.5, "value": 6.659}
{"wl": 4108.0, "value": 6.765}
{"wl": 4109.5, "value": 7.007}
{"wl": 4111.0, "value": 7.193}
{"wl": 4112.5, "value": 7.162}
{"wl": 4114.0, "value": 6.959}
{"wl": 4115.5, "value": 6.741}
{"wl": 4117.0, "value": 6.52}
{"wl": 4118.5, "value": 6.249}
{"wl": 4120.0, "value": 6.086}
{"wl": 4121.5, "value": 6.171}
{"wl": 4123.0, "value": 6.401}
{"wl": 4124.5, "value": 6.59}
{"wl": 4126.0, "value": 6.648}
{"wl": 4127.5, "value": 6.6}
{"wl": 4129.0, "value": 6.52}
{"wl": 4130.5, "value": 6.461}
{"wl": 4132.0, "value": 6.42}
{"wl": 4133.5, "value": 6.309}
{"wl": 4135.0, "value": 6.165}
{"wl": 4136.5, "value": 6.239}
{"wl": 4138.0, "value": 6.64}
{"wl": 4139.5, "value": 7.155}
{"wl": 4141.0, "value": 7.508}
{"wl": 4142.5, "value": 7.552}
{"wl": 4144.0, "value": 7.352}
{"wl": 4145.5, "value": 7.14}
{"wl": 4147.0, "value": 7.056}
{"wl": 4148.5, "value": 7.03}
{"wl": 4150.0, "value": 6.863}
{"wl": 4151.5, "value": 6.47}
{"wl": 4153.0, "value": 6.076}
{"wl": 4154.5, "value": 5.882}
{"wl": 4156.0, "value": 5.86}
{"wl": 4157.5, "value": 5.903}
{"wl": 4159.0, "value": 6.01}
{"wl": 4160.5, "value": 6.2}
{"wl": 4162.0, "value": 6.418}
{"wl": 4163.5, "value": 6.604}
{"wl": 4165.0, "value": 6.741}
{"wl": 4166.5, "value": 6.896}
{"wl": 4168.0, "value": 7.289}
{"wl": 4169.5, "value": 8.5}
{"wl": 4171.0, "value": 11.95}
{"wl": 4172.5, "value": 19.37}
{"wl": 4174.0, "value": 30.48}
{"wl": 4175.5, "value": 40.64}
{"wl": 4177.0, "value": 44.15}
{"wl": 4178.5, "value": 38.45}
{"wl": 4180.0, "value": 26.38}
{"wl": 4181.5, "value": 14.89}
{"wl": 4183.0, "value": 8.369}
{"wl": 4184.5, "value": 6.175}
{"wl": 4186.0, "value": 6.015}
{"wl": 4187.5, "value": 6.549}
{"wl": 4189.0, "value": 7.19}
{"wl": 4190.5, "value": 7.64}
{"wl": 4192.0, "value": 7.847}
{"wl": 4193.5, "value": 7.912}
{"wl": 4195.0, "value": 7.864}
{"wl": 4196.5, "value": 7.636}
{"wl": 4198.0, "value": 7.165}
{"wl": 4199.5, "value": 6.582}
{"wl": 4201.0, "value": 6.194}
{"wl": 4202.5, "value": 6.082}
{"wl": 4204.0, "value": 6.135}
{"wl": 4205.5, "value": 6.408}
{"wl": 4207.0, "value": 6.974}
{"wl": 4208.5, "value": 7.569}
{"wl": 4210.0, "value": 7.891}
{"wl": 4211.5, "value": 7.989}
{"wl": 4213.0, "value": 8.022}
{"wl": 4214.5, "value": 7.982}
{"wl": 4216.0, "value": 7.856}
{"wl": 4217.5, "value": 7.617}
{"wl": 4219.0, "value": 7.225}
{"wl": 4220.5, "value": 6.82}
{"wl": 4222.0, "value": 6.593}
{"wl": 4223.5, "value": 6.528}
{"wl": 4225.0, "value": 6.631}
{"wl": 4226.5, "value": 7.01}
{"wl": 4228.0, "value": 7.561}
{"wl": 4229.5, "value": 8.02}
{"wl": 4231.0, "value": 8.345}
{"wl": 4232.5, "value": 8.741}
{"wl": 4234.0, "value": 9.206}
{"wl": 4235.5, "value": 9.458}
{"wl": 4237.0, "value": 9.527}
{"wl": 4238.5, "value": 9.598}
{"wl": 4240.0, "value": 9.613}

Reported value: 0.36 mag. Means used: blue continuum 6.8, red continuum 13.6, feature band 7.02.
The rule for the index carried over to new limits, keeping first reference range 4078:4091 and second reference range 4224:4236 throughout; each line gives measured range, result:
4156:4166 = 0.180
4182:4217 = 0.072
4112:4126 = 0.080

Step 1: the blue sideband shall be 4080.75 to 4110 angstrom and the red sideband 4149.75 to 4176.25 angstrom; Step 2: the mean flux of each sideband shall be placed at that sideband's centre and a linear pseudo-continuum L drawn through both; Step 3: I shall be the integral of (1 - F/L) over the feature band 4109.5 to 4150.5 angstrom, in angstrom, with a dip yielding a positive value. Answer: 9.7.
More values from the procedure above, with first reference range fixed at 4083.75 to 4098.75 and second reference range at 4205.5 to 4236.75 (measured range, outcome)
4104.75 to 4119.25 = 0.3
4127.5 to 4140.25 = 1.1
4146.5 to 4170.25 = 2.1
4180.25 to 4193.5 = -2.3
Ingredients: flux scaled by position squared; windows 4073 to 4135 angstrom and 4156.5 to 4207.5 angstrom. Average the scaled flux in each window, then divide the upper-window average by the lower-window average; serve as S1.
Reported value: 1.9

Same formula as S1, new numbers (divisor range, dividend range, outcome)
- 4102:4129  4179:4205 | 1.38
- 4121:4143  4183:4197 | 1.13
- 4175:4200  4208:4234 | 0.53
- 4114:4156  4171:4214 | 2.01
